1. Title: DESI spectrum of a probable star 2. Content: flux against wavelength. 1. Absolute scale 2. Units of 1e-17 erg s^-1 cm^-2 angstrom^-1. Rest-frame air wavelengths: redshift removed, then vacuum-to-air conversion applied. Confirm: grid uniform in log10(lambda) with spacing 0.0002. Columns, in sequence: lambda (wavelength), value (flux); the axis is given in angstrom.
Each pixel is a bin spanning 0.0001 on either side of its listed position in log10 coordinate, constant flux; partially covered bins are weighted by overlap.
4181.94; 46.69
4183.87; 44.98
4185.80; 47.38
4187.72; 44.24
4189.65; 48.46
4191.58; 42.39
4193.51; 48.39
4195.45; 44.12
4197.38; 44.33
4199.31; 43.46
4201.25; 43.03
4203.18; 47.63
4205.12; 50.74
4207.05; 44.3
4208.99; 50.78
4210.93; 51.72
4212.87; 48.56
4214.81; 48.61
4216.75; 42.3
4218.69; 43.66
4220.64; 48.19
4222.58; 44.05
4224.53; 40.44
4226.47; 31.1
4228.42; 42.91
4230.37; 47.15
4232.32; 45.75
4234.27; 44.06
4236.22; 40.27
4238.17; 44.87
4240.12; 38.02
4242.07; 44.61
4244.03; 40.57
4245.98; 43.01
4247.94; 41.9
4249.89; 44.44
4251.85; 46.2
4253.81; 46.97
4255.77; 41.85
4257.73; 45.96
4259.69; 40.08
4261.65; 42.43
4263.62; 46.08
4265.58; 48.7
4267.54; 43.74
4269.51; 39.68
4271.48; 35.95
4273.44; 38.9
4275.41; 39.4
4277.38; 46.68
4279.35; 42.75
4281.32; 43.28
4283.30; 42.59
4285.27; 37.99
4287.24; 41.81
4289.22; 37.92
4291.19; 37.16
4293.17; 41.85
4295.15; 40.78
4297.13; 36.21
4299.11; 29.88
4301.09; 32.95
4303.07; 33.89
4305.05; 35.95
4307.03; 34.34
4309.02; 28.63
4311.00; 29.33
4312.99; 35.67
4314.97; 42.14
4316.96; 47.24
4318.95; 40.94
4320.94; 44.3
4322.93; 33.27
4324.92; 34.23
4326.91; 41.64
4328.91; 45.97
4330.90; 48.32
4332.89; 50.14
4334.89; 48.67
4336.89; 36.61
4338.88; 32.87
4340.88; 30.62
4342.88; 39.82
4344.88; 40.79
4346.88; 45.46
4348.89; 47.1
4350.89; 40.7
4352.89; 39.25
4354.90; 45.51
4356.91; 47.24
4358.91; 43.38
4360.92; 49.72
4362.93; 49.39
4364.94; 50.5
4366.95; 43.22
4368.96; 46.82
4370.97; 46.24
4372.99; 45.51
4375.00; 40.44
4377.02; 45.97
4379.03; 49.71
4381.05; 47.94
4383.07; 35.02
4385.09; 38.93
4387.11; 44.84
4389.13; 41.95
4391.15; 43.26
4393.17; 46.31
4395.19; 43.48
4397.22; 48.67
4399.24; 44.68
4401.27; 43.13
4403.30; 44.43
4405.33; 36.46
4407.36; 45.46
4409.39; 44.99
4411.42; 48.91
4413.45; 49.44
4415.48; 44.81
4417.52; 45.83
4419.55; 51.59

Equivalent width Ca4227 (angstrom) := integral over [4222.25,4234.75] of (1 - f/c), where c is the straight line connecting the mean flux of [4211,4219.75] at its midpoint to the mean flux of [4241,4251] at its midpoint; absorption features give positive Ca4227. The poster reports 0.8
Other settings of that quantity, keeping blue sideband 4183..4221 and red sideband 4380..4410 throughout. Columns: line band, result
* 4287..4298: 1.41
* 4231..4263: 1.66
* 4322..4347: 2.12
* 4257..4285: 1.74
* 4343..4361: 0.04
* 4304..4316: 2.76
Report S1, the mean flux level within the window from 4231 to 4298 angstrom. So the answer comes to 42.2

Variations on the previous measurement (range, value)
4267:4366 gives 40.5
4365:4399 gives 44.5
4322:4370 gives 43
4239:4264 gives 43.2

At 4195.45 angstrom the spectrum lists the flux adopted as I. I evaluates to 44.12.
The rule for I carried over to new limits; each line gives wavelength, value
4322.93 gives 33.27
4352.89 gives 39.25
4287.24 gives 41.81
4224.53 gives 40.44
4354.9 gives 45.51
